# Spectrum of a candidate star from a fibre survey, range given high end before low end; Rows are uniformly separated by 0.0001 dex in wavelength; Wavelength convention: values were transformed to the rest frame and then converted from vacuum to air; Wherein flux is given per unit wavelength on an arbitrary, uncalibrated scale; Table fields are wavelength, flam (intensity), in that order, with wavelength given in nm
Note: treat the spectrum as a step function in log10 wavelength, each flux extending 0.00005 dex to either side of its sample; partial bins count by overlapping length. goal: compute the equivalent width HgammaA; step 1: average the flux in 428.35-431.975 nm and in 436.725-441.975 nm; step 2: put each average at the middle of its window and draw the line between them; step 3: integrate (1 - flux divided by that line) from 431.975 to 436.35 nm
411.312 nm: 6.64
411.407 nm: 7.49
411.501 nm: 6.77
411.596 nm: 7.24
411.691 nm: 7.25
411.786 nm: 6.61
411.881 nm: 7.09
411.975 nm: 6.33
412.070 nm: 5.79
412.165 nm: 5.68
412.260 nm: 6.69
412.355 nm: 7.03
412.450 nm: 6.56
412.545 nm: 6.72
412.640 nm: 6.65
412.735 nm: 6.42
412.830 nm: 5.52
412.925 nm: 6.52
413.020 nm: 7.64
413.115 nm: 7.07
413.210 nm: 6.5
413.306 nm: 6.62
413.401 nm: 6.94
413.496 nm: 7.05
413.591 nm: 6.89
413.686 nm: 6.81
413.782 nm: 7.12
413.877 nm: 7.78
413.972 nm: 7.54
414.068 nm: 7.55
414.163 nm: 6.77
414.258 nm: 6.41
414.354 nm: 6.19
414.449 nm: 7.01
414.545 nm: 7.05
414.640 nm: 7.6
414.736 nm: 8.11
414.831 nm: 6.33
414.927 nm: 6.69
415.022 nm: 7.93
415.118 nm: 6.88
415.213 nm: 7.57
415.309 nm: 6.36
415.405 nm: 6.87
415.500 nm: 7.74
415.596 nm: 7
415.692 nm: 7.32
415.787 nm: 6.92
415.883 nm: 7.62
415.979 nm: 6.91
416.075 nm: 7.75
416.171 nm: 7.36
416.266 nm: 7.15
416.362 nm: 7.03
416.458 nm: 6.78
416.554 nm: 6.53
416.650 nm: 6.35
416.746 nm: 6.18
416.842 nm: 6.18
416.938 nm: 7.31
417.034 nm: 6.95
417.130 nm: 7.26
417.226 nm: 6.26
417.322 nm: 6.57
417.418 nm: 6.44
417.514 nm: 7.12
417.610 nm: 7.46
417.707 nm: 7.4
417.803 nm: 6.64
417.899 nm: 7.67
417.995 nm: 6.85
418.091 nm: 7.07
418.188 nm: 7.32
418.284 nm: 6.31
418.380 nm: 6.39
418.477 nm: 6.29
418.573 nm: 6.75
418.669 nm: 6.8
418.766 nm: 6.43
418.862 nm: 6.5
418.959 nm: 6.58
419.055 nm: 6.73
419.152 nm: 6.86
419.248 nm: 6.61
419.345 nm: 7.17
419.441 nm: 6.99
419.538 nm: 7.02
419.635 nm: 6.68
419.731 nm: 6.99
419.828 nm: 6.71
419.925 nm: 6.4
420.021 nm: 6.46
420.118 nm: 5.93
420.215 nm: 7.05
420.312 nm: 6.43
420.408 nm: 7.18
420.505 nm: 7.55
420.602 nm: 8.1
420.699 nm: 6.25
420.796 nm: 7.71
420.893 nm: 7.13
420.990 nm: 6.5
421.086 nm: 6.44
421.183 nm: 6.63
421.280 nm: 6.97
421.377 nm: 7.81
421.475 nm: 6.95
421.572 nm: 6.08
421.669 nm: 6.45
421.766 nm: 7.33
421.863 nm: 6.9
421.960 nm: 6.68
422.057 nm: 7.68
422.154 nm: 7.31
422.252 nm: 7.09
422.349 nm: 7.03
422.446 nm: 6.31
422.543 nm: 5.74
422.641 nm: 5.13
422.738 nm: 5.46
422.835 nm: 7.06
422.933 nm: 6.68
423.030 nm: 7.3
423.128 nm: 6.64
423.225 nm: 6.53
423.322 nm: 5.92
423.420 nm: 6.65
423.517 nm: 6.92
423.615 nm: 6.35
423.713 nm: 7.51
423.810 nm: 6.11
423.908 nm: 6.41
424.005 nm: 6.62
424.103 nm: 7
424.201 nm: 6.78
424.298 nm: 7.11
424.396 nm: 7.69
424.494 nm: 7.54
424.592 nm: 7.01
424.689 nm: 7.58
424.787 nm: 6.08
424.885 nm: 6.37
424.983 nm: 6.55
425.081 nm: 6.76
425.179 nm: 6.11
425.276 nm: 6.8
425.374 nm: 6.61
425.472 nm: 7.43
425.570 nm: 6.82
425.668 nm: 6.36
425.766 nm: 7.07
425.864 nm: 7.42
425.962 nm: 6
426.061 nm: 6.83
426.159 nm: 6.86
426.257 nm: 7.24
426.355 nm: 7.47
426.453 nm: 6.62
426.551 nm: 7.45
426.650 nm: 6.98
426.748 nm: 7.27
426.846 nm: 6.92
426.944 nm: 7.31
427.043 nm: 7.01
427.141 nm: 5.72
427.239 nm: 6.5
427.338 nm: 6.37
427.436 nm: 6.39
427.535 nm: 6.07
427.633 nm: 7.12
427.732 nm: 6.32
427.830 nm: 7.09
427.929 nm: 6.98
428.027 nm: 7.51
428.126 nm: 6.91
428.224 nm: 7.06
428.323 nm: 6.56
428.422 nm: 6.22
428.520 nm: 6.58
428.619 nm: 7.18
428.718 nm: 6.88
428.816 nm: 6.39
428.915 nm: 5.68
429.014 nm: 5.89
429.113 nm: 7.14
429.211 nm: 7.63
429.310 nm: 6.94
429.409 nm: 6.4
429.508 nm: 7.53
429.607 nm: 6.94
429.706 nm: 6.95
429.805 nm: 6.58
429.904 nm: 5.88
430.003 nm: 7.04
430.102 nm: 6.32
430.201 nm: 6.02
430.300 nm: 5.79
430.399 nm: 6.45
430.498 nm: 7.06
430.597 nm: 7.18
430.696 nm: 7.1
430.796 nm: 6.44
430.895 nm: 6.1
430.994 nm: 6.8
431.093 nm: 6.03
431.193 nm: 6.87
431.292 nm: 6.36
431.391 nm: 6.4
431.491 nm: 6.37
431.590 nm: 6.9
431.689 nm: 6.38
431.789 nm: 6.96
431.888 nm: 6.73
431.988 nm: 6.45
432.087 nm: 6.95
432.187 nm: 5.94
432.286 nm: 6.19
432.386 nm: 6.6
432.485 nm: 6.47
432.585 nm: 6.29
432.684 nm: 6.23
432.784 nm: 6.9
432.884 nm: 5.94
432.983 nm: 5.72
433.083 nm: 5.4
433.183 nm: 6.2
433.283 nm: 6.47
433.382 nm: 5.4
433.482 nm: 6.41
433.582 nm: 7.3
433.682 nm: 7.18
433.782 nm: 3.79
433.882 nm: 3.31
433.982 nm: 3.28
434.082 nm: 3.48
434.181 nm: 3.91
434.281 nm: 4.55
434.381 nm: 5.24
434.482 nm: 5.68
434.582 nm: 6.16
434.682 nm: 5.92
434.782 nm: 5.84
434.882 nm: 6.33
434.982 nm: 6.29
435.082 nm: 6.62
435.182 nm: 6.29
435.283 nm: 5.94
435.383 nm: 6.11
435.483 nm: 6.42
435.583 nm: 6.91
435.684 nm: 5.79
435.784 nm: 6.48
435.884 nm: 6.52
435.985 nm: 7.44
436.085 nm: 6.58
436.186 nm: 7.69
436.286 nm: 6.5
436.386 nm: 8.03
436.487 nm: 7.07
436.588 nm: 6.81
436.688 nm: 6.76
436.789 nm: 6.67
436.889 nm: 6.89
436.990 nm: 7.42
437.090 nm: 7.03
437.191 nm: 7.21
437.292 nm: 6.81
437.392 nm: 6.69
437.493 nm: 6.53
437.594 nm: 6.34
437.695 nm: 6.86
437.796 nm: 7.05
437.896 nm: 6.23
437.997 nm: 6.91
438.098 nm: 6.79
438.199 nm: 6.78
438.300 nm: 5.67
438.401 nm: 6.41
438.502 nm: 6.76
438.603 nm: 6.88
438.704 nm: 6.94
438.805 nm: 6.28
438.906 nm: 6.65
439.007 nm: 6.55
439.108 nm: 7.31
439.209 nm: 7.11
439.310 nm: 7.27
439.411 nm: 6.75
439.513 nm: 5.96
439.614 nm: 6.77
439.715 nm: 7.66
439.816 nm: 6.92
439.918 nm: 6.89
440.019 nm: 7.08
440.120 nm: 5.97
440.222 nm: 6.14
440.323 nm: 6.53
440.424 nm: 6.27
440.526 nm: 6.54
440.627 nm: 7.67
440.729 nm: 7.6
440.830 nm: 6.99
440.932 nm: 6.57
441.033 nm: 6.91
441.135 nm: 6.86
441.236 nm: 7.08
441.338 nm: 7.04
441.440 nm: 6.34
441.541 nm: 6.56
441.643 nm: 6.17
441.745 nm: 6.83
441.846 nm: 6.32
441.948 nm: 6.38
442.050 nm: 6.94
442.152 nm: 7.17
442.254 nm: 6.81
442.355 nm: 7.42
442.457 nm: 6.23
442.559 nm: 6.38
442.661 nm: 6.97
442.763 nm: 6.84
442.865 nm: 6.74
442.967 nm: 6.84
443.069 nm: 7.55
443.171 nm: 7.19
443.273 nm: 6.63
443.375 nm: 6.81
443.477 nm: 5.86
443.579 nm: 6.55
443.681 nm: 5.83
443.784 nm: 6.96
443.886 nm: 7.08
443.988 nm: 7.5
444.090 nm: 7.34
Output 0.452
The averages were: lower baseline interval 6.61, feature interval 5.98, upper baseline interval 6.75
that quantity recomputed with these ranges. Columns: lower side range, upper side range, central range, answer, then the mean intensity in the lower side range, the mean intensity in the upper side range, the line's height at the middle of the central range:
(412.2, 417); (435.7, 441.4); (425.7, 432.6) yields 0.18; 6.95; 6.82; 6.87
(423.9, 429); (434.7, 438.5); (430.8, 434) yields 0.26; 6.8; 6.66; 6.72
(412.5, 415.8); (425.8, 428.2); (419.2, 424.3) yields 0.11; 6.98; 6.85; 6.9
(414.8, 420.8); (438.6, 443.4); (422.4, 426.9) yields 0.08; 6.89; 6.8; 6.87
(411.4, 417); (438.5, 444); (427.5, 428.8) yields 0.01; 6.91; 6.77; 6.84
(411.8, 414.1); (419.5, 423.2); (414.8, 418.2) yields -0.11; 6.76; 6.78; 6.77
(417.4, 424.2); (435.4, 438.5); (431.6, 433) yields 0.07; 6.77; 6.77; 6.77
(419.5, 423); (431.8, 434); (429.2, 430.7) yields -0.12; 6.77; 6.02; 6.21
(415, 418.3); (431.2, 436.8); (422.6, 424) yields 0.04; 7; 6.15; 6.68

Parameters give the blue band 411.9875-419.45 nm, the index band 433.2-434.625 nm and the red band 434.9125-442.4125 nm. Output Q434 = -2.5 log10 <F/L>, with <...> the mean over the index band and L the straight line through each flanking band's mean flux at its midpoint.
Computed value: 0.293 mag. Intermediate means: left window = 6.87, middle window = 5.17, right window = 6.75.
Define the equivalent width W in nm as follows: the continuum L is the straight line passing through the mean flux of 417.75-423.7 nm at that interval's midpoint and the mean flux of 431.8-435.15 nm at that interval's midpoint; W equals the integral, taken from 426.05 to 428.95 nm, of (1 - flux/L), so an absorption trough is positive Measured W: -0.246 nm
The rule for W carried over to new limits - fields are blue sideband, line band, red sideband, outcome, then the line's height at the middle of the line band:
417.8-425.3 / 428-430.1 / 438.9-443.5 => 0.013 nm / 6.78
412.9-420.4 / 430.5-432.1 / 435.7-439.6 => 0.047 nm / 6.83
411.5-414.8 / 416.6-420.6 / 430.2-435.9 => -0.096 nm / 6.63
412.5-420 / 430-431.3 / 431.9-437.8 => -0.031 nm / 6.38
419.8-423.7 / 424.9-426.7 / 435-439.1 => -0.030 nm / 6.73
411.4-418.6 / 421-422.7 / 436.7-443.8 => 0.034 nm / 6.86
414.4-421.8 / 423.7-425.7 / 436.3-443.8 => 0.017 nm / 6.87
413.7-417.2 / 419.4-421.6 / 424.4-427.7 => 0.020 nm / 6.94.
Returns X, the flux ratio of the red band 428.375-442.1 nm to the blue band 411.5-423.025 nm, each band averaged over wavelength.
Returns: 0.95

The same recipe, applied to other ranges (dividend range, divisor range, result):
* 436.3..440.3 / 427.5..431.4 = 1.02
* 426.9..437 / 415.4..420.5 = 0.93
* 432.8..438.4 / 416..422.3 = 0.91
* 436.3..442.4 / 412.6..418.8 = 0.98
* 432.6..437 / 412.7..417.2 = 0.87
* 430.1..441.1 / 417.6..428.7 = 0.95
